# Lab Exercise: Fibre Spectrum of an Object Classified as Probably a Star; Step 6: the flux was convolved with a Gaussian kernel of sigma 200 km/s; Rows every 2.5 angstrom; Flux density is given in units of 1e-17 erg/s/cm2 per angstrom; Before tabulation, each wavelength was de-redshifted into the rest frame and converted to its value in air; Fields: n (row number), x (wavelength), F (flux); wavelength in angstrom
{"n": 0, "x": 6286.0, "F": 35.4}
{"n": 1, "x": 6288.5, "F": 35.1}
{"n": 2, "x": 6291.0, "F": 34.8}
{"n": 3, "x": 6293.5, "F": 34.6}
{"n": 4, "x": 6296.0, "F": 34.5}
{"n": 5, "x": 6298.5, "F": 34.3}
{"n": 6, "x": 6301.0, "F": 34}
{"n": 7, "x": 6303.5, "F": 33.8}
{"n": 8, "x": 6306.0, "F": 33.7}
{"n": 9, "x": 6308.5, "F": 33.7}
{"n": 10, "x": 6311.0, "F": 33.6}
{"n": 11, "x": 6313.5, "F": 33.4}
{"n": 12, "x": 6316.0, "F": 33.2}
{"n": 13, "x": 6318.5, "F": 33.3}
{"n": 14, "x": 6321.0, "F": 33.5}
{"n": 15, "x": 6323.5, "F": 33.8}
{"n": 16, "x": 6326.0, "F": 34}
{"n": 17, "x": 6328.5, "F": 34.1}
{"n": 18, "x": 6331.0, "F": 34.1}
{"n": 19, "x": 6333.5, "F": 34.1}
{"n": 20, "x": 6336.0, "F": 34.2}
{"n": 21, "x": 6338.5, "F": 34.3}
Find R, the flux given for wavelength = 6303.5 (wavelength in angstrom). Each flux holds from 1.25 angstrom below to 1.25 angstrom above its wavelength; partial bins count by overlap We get 33.8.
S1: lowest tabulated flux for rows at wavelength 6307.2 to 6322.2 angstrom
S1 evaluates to 33.2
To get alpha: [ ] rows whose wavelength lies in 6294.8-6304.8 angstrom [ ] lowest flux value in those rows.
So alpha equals 33.8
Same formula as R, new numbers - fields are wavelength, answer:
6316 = 33.2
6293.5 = 34.6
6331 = 34.1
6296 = 34.5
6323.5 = 33.8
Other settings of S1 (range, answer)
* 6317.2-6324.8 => 33.3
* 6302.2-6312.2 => 33.6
